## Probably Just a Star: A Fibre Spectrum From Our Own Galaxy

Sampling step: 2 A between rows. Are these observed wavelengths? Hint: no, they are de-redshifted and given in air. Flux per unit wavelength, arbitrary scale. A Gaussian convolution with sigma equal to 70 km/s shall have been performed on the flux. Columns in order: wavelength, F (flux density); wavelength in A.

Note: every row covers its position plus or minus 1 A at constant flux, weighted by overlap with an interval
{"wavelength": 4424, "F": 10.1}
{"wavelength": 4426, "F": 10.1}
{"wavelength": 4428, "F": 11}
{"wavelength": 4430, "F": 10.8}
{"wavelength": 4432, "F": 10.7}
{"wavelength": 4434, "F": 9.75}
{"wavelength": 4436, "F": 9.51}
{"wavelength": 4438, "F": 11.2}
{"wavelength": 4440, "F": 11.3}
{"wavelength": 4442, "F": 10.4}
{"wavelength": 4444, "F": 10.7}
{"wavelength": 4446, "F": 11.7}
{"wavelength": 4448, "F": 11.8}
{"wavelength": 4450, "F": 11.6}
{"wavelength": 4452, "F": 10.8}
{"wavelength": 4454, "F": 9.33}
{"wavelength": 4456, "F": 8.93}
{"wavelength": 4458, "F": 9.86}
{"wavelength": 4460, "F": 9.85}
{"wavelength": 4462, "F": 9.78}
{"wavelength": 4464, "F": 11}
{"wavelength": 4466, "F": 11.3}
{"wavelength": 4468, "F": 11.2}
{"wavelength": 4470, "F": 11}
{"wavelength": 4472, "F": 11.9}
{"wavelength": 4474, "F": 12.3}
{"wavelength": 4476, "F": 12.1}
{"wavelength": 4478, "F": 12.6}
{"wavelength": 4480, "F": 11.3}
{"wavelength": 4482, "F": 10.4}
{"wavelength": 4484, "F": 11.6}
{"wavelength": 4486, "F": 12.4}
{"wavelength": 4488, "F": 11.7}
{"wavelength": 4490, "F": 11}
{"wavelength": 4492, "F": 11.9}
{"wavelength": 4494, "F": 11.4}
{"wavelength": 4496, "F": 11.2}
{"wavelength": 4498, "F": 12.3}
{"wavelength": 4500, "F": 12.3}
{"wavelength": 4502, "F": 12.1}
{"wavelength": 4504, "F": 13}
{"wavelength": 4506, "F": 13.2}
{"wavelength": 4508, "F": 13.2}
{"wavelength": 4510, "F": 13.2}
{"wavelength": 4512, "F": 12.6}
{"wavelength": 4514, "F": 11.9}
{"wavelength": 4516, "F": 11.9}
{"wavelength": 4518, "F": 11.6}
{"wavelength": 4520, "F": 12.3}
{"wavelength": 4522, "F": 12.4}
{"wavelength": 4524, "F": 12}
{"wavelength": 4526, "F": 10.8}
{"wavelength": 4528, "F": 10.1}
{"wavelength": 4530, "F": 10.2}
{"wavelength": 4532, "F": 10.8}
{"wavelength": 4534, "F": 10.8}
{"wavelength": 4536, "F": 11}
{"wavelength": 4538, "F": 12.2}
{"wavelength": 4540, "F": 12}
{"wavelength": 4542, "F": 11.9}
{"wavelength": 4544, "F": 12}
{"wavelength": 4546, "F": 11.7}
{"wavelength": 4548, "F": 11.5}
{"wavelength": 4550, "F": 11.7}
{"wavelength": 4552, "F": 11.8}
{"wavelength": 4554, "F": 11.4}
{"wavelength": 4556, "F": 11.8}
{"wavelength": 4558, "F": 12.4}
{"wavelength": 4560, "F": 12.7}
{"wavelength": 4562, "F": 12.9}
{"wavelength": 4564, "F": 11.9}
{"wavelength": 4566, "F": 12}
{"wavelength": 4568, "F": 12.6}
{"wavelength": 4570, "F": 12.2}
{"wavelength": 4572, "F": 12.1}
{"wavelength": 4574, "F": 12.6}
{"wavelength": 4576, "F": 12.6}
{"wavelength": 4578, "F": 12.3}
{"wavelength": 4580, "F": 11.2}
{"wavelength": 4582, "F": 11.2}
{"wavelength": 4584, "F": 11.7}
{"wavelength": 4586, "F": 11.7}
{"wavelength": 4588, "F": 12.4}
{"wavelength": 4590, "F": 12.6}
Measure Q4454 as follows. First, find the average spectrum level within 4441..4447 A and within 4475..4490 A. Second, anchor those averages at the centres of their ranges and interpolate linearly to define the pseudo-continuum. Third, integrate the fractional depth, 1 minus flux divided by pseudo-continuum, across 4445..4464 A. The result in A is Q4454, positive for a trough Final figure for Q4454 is 1.2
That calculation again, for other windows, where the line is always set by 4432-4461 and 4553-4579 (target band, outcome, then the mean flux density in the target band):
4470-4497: -1.5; 11.7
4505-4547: -0.5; 11.8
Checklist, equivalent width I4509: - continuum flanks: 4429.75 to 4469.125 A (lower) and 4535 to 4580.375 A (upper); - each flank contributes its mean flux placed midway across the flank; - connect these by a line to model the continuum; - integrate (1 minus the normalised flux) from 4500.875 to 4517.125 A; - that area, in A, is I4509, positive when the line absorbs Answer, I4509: -1.8 A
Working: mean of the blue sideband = 10.6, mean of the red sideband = 12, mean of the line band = 12.6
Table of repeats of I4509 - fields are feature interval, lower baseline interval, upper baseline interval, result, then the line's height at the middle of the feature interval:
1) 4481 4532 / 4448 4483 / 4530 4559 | -2.62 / 11.3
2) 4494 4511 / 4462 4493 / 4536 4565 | -1.20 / 11.7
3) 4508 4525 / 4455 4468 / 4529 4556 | -1.89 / 11.1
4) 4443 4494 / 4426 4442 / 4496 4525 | 1.16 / 11.4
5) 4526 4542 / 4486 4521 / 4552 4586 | 1.41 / 12.1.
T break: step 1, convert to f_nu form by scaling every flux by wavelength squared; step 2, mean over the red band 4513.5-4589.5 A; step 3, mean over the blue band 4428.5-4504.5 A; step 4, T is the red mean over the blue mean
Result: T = 1.10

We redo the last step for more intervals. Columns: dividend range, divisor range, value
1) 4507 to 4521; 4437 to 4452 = 1.14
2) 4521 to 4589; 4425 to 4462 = 1.18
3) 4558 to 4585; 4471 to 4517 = 1.04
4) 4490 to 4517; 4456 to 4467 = 1.22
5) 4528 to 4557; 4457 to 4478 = 1.06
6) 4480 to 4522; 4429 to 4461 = 1.18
